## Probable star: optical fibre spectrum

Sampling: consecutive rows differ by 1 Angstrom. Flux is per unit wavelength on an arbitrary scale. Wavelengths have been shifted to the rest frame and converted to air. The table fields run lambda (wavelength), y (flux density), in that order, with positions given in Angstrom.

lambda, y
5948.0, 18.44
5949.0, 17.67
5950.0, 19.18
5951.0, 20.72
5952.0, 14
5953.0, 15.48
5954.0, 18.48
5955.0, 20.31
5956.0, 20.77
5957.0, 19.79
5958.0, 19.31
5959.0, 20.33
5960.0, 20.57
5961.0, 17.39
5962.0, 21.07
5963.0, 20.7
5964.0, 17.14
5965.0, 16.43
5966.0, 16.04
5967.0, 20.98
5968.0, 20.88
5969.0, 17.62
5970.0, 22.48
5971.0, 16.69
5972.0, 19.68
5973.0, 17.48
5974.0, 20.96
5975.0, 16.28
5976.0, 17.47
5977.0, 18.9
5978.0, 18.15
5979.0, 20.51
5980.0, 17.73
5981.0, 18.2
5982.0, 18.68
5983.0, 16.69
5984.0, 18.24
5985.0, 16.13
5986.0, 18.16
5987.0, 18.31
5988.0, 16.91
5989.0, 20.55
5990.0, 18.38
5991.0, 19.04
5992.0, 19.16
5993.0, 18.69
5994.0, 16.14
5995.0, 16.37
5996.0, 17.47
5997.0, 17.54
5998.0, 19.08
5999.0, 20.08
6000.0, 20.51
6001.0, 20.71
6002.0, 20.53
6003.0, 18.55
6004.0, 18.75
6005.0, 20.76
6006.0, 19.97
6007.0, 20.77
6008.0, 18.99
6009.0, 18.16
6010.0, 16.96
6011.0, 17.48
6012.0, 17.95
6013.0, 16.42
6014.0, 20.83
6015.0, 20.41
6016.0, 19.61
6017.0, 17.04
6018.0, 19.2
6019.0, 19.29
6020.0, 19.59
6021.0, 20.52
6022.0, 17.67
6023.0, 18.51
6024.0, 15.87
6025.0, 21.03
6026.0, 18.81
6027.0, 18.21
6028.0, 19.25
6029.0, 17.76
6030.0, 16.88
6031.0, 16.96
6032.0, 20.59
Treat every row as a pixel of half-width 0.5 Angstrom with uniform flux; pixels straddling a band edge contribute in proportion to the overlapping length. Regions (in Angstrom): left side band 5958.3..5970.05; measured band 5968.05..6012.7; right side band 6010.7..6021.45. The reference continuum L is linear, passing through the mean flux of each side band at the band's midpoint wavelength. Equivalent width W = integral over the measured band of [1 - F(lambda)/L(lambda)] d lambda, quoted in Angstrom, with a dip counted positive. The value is 1.1 Angstrom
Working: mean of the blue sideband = 19.2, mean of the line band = 18.6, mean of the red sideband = 19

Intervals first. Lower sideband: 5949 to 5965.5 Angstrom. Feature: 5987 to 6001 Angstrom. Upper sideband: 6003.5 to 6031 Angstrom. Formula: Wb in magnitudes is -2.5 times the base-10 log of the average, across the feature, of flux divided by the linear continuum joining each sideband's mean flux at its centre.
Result 0.014 mag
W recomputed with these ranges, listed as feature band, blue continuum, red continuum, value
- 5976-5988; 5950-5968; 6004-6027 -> 0.5 Angstrom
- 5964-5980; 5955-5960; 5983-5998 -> 0.4 Angstrom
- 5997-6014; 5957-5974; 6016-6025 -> -0.3 Angstrom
